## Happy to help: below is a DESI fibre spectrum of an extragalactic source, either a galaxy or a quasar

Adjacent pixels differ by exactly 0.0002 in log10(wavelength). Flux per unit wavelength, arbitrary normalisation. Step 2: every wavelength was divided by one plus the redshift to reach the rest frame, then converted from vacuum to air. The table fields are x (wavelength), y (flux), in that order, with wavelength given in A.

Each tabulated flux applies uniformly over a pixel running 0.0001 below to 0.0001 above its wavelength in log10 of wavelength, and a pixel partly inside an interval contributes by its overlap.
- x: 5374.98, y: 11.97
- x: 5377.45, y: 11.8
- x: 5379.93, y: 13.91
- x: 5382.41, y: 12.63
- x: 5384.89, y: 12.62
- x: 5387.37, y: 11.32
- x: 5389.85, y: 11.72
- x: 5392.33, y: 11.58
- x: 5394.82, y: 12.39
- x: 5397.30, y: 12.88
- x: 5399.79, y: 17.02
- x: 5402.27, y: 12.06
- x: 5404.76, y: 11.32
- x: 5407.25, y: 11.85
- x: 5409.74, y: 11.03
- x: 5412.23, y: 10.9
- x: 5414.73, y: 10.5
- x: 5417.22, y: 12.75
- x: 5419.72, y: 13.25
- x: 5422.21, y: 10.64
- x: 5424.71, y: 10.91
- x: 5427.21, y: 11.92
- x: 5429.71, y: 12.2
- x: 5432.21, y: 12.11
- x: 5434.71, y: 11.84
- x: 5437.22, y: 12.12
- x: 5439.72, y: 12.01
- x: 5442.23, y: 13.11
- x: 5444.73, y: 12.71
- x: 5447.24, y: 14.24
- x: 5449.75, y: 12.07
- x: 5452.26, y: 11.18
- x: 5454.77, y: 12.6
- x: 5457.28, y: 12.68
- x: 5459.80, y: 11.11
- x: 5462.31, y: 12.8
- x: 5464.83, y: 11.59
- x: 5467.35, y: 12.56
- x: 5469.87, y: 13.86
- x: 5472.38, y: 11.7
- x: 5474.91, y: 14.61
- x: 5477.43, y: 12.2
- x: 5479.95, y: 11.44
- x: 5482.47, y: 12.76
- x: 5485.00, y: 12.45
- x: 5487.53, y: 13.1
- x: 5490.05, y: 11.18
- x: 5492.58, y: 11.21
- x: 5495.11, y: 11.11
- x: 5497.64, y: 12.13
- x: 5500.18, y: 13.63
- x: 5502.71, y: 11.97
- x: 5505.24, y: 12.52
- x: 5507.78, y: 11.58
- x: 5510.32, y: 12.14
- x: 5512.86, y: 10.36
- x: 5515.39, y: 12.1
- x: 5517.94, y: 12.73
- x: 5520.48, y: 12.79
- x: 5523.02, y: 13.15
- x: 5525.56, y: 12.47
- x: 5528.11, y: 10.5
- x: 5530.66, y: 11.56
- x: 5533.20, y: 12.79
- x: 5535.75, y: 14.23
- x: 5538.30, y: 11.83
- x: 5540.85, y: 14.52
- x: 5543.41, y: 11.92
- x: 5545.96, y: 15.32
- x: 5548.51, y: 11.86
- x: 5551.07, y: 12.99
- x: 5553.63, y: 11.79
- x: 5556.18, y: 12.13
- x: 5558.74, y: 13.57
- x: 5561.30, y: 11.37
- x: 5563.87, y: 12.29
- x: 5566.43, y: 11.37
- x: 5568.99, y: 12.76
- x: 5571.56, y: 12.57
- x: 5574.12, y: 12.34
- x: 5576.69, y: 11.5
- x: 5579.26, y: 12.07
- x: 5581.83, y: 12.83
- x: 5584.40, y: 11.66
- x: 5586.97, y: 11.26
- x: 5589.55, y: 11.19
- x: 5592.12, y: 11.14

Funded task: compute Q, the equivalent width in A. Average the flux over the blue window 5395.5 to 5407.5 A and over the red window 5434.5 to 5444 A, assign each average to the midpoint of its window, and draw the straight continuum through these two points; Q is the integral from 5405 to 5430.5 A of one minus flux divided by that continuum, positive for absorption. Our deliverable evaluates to 2.4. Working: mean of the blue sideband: 13.1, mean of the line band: 11.6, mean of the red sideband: 12.3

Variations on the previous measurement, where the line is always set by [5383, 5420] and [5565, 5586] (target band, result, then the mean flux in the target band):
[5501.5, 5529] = 0.23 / 12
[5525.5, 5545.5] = -0.74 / 12.6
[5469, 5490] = -0.84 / 12.7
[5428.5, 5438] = 0.09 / 12.1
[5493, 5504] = 0.02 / 12.1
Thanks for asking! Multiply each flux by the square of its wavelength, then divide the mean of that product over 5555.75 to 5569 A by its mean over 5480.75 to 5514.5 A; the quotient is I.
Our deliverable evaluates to 1.04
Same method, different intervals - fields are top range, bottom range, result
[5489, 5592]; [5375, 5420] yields 1.05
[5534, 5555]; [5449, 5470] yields 1.10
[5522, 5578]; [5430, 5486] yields 1.04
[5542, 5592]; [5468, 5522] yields 1.02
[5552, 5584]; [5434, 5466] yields 1.03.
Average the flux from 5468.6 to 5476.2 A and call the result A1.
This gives 13.4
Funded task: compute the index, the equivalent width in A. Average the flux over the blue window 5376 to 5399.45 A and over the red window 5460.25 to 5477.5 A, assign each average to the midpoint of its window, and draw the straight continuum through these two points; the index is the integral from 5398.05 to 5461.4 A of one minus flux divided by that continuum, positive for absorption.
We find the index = 2.20 A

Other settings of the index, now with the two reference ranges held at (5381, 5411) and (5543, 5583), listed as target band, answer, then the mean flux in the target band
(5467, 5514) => 0.6 A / 12.2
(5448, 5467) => 0.5 A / 12.1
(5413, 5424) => 0.6 A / 11.7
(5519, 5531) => 0.3 A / 12.1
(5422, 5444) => 0.8 A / 12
